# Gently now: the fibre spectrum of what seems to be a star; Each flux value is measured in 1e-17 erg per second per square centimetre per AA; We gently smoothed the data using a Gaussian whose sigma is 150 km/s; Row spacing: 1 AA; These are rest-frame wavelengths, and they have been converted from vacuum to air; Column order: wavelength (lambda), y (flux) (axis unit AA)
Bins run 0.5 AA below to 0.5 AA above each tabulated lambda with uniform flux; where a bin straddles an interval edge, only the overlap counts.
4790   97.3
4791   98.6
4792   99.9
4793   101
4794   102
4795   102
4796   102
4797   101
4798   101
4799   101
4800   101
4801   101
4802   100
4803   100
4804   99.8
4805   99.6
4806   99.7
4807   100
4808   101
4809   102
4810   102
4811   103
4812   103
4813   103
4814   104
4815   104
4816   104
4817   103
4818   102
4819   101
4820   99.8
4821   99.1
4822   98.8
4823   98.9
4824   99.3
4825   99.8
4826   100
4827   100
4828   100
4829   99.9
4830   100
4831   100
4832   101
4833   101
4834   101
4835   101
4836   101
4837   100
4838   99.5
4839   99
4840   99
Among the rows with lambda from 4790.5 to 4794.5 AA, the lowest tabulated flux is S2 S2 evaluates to 98.6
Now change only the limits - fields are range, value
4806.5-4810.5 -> 100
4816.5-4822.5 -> 98.8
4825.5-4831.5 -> 99.9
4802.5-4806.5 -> 99.6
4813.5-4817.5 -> 103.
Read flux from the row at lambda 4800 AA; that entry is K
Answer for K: 101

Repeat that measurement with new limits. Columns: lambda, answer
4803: 100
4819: 101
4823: 98.9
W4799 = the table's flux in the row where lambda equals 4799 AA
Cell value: 101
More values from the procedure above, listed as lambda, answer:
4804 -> 99.8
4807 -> 100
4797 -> 101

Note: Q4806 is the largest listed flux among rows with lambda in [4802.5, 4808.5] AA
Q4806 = 101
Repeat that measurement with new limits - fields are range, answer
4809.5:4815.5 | 104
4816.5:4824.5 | 103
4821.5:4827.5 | 100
